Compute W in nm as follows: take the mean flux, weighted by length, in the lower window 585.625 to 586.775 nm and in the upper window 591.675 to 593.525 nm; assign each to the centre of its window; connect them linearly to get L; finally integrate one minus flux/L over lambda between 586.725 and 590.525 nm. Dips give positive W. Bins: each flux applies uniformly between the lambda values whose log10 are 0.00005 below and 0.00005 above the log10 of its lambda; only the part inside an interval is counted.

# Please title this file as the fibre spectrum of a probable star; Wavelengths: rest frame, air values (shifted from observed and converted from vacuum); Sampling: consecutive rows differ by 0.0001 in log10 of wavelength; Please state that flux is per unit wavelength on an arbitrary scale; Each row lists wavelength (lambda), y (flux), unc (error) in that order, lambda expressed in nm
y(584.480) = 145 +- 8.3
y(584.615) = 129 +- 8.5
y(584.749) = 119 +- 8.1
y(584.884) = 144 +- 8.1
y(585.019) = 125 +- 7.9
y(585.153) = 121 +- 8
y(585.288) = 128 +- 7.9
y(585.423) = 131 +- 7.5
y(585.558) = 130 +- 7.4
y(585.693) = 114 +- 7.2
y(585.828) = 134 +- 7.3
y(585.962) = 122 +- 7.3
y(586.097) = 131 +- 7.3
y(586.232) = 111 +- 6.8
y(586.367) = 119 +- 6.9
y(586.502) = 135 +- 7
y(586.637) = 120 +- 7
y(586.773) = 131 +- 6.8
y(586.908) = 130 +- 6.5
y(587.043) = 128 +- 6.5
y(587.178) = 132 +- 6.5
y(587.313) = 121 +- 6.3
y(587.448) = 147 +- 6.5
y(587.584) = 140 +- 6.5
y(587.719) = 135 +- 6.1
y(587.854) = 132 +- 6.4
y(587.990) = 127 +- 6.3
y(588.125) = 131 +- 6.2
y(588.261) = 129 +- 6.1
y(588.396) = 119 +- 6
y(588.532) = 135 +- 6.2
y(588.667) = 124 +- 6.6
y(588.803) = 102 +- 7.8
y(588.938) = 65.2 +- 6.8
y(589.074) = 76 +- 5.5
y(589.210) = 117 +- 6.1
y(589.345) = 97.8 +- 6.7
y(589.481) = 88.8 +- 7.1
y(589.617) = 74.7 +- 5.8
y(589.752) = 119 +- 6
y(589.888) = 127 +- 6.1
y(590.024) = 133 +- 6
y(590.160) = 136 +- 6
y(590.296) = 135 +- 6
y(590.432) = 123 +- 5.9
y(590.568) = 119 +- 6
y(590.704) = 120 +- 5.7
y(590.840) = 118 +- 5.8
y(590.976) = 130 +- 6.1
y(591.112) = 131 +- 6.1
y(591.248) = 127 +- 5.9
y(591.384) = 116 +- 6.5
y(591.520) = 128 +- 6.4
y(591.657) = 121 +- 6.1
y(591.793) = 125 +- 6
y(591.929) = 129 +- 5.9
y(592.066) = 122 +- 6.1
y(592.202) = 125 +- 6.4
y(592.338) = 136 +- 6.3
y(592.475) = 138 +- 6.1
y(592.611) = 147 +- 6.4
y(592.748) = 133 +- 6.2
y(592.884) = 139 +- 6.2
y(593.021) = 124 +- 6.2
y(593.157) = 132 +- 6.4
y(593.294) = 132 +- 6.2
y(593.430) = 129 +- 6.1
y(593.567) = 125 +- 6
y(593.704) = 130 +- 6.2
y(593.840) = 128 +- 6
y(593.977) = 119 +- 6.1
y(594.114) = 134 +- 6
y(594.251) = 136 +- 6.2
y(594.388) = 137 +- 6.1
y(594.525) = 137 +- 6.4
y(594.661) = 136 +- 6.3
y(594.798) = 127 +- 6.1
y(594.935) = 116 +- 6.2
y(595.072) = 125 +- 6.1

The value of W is 0.20 nm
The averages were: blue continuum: 124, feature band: 120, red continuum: 131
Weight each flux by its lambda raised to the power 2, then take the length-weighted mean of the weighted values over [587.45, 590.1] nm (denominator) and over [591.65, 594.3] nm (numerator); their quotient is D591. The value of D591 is 1.15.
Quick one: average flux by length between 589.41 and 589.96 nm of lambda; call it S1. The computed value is 103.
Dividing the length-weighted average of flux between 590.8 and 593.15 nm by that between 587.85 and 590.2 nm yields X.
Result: 1.15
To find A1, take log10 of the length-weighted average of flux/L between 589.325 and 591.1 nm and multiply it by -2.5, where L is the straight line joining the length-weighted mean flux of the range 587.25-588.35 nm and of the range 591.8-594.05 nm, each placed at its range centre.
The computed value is 0.118 mag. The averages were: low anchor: 133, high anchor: 130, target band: 118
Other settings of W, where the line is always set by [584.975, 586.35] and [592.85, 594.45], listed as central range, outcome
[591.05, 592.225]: 0.04 nm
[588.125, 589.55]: 0.23 nm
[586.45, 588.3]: -0.08 nm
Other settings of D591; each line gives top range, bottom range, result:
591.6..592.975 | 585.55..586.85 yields 1.08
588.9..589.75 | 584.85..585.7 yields 0.71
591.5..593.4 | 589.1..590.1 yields 1.23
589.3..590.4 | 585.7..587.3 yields 0.92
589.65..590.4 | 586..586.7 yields 1.05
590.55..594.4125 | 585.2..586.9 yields 1.05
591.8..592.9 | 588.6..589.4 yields 1.39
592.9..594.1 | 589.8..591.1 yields 1.02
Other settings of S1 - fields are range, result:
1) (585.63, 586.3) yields 123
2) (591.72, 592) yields 127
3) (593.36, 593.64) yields 127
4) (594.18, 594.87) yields 135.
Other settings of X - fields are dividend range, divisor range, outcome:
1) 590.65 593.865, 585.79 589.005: 1.03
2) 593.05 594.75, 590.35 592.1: 1.06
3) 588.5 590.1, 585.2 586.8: 0.83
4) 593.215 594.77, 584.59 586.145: 1.03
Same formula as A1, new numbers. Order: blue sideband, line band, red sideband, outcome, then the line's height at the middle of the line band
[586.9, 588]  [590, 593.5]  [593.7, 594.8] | 0.03 mag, 132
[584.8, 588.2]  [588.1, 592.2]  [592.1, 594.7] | 0.12 mag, 131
